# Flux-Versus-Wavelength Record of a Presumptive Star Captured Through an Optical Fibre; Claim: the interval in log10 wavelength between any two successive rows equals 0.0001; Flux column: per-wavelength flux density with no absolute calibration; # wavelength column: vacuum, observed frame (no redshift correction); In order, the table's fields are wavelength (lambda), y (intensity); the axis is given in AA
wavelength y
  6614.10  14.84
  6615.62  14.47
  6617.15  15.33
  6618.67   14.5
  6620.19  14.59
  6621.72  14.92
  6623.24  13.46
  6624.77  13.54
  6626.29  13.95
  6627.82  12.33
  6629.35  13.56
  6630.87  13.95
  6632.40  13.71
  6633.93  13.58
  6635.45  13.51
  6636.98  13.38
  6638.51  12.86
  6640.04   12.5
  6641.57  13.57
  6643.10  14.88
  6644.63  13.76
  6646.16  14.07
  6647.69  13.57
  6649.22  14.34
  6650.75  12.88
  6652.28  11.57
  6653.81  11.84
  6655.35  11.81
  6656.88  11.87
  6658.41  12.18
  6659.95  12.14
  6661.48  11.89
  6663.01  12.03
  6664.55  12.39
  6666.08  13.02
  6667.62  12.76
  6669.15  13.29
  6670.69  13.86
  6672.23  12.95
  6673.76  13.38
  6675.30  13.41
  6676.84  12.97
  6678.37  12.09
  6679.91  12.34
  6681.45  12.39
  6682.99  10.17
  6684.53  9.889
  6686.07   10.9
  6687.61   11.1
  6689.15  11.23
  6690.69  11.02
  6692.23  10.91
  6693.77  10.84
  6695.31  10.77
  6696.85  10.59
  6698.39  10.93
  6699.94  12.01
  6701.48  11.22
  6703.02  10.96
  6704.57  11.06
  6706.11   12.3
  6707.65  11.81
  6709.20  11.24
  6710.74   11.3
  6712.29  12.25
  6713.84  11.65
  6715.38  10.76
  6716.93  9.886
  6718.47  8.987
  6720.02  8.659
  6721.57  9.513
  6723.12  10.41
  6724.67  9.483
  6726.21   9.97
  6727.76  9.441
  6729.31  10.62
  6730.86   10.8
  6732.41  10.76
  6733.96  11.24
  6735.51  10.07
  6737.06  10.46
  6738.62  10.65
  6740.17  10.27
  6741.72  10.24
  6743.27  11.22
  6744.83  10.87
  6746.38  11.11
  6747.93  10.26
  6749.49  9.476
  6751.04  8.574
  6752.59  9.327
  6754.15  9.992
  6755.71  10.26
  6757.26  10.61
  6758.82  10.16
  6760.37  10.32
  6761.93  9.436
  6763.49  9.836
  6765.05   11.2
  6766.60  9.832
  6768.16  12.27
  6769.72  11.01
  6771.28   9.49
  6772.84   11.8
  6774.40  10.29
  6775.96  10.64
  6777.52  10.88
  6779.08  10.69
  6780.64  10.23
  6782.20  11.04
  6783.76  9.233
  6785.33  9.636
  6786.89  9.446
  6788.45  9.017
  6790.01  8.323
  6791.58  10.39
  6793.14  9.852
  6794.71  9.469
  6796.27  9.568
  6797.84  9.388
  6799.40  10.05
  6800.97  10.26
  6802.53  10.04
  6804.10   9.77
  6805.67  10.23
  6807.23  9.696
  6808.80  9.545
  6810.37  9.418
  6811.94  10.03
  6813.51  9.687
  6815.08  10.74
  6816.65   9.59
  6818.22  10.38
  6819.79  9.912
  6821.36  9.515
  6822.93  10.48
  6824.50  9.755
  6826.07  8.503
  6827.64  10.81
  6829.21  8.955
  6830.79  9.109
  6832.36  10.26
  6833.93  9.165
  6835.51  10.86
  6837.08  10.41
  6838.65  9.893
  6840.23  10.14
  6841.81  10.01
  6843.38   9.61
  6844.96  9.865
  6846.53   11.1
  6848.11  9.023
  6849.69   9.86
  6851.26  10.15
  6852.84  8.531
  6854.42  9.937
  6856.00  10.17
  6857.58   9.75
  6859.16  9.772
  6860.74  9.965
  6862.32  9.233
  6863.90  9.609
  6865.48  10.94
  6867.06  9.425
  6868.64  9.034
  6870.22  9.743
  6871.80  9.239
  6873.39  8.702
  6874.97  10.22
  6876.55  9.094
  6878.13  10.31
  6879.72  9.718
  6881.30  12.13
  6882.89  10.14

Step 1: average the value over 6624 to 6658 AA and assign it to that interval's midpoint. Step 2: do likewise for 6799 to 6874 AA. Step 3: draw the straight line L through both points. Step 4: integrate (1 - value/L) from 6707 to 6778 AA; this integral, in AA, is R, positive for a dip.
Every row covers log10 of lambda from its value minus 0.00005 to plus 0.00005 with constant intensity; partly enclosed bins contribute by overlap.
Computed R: 6.3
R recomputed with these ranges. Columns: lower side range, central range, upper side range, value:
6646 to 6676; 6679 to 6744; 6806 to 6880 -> 6.26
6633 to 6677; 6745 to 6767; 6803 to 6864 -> 2.24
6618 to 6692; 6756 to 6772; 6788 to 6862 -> 0.69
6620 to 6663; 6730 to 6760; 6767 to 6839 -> 2.17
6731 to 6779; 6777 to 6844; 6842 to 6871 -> 1.39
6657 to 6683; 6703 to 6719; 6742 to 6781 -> 0.64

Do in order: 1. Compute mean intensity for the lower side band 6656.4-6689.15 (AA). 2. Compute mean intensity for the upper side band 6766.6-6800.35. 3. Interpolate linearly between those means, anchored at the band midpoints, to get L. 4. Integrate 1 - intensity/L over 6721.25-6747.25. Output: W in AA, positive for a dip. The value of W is 1.4 AA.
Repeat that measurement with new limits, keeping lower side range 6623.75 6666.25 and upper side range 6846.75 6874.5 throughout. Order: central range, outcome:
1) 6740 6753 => 1.44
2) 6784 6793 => 1.15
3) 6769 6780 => 0.31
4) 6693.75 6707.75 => 1.04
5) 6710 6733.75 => 3.01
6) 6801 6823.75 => 0.98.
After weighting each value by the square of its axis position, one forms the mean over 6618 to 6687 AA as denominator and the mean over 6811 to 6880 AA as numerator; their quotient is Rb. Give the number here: 0.80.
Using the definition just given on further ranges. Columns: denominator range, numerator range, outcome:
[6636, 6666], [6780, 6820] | 0.80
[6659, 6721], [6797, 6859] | 0.89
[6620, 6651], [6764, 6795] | 0.78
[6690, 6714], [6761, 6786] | 0.95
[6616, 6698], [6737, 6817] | 0.82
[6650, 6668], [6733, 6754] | 0.87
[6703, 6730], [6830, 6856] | 0.97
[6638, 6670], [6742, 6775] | 0.83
